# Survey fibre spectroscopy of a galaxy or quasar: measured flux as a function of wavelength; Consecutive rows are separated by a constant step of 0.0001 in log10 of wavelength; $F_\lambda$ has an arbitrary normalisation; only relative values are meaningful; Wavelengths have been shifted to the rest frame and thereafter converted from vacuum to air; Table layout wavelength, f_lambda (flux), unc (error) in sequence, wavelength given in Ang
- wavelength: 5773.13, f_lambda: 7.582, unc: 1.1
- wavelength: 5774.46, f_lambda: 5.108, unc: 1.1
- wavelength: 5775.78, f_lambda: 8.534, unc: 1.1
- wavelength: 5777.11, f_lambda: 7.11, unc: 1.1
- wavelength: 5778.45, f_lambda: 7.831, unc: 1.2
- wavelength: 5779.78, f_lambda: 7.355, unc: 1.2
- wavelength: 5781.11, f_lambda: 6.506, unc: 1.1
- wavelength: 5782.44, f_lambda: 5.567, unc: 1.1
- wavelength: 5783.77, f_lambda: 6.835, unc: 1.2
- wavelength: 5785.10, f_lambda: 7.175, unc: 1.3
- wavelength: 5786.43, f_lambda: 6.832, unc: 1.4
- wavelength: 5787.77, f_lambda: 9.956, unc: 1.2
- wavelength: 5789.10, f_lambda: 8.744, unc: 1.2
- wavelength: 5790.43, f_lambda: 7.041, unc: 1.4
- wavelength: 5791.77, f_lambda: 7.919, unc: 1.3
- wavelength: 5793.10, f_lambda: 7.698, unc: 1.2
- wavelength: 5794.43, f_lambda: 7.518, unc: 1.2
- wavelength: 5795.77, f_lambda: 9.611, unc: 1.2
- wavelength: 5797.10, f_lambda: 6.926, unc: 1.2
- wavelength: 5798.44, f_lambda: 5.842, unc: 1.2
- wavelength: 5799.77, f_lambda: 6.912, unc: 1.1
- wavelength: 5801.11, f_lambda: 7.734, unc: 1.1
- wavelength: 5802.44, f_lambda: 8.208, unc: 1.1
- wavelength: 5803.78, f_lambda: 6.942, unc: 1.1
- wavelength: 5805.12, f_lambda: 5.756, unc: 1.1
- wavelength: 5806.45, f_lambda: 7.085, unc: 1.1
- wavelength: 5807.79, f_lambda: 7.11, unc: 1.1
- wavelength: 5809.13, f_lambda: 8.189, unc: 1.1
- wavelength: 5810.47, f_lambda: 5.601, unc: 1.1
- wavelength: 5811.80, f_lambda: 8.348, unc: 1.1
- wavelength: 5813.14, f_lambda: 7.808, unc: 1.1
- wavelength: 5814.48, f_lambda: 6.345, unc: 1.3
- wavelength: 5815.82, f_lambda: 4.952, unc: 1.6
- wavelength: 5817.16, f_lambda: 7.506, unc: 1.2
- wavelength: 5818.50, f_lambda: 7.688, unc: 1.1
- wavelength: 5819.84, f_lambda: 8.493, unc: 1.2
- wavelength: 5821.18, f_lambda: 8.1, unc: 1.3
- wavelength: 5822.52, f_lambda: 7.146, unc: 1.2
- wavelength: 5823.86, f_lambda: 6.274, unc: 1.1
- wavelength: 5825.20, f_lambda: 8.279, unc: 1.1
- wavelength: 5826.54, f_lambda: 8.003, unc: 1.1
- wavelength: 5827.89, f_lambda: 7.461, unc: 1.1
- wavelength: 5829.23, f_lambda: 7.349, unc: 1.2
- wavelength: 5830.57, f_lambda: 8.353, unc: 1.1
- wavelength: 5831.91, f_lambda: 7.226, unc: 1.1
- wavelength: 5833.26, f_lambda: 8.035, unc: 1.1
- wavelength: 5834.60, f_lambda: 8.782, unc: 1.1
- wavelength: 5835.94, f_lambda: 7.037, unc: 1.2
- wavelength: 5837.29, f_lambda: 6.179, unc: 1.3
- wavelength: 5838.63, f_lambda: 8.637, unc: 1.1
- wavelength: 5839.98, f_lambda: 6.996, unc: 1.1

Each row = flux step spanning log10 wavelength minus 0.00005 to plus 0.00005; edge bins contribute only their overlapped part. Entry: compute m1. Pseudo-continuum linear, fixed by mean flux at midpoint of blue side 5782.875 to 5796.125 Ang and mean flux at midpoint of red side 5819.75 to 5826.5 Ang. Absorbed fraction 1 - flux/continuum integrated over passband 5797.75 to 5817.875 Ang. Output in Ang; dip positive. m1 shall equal 2.0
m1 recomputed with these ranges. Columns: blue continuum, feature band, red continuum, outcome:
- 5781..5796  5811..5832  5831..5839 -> 0.5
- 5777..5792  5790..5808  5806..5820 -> -0.1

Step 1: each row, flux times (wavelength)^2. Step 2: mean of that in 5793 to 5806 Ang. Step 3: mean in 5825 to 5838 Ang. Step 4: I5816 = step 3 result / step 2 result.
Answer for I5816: 1.1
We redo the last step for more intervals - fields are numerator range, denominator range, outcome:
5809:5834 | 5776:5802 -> 1.01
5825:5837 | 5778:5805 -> 1.06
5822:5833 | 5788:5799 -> 0.98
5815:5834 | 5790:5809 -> 1.03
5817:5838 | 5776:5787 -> 1.11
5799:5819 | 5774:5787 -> 1.03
